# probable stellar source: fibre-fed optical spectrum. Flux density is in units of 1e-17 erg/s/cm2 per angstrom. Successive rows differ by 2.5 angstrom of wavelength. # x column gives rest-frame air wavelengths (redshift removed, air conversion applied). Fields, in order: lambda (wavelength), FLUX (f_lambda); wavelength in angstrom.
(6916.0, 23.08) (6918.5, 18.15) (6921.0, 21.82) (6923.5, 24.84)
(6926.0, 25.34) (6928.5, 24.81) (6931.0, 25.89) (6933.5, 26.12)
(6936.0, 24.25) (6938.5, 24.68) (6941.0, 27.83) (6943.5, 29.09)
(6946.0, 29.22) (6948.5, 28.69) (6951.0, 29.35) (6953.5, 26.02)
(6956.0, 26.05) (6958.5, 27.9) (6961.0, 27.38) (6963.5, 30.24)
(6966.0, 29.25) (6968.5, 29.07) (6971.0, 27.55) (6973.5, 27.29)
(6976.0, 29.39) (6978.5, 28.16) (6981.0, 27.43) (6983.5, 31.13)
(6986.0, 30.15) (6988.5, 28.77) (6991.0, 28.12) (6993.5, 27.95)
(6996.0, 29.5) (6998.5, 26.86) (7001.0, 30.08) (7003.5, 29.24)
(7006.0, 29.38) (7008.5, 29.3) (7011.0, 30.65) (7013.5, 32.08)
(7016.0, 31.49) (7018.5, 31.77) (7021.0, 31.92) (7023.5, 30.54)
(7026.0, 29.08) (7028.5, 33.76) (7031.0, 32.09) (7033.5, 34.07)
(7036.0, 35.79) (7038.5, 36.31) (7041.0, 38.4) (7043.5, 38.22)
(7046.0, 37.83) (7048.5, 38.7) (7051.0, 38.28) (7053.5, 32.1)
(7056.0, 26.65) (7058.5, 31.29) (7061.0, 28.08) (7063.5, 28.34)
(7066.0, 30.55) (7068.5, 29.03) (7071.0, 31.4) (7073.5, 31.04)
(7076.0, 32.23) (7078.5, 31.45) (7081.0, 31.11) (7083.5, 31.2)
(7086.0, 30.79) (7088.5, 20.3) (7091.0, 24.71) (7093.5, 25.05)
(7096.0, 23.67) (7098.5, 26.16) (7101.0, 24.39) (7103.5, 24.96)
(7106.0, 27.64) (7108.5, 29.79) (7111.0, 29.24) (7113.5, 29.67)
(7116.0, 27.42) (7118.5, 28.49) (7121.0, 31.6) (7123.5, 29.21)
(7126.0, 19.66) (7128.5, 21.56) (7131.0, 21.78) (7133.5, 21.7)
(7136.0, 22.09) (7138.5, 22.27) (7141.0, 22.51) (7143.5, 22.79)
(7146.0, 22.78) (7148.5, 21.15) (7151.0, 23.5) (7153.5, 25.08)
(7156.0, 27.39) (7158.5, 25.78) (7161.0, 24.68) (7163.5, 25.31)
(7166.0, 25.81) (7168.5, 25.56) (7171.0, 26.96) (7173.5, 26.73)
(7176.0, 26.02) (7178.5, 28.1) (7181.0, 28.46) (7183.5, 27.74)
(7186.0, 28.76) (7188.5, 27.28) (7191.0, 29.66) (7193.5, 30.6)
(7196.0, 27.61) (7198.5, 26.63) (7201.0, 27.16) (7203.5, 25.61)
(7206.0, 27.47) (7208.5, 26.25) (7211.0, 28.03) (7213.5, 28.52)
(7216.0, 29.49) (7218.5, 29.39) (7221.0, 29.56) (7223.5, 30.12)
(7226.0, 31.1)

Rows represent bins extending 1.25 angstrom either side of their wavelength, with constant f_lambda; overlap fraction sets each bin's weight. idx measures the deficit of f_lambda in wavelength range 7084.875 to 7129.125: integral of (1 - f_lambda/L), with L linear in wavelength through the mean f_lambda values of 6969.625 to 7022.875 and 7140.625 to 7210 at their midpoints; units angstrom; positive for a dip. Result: 1.7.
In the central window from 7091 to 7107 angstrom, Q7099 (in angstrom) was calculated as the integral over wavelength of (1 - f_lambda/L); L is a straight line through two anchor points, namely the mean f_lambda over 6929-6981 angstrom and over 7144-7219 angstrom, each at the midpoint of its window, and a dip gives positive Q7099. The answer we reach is 1.1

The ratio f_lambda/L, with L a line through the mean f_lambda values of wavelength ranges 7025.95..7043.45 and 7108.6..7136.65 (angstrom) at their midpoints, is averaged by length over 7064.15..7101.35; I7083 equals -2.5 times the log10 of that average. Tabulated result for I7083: 0.064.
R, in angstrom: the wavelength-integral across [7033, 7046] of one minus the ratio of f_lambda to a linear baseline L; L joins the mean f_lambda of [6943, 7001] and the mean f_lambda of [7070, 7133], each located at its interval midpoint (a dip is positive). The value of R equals -4.2 angstrom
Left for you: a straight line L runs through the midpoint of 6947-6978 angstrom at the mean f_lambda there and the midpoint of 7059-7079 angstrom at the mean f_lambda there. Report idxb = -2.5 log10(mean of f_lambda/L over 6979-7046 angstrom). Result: -0.08 mag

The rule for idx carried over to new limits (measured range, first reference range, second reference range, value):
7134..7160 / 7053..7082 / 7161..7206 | 4.31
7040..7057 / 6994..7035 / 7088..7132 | -3.97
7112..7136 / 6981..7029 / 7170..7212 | 2.47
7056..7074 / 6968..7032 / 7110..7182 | -1.27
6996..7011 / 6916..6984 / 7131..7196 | -1.51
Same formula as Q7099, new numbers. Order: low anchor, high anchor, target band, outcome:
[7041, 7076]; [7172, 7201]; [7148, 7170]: 2.93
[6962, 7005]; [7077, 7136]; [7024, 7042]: -3.94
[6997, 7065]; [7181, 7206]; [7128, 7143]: 3.78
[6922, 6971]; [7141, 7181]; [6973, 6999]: -1.86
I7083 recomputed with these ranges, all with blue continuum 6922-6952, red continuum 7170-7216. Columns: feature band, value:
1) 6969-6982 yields -0.05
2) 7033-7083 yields -0.21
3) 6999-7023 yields -0.14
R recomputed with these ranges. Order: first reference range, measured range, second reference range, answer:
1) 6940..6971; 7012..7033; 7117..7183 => -3.50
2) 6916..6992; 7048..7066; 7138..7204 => -3.36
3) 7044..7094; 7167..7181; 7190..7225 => 1.00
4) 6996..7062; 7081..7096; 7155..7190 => 1.76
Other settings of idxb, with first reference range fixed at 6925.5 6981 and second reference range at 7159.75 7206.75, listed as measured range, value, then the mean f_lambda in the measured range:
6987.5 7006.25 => -0.05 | 28.7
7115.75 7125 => -0.07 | 29.1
